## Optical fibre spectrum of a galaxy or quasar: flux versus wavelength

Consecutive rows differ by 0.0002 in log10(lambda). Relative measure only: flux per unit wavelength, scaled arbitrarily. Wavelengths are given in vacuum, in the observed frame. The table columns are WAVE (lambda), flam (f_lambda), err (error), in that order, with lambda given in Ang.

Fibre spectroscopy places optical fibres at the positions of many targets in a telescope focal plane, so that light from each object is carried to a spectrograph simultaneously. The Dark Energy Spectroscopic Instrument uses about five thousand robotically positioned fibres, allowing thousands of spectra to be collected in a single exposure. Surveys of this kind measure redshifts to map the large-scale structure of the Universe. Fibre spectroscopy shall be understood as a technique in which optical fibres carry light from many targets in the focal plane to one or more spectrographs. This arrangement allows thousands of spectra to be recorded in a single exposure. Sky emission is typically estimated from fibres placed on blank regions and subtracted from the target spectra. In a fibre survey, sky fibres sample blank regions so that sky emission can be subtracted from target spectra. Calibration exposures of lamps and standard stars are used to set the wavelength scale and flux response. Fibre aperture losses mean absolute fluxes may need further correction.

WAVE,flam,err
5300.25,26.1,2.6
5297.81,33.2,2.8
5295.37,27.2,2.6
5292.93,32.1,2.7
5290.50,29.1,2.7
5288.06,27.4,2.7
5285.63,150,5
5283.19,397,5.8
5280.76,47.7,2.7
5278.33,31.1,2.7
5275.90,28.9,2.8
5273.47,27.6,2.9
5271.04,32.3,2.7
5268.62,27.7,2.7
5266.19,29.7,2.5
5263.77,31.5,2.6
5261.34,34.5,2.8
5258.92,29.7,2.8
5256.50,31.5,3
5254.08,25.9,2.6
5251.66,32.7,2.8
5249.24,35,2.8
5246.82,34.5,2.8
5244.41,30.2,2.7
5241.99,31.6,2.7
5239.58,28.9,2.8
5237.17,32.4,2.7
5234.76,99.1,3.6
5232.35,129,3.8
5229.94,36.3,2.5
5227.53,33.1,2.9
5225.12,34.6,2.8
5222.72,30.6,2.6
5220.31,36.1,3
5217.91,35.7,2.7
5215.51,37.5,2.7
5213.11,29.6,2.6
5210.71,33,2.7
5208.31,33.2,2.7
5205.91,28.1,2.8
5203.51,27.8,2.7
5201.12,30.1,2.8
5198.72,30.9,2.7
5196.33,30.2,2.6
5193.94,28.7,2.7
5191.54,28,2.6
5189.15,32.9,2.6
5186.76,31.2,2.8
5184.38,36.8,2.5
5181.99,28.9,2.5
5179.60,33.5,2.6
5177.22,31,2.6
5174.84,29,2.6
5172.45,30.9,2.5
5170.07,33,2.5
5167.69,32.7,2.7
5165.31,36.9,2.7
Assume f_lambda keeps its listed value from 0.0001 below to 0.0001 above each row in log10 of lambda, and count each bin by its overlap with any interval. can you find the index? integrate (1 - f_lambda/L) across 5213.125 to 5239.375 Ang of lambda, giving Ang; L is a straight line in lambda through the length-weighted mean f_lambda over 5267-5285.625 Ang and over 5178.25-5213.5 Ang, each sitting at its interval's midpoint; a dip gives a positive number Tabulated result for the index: 2.3 Ang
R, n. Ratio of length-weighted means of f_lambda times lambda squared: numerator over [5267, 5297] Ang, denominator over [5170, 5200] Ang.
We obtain 2.35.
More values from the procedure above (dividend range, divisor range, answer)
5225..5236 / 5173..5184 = 2.28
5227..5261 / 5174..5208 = 1.45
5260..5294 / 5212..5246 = 1.52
